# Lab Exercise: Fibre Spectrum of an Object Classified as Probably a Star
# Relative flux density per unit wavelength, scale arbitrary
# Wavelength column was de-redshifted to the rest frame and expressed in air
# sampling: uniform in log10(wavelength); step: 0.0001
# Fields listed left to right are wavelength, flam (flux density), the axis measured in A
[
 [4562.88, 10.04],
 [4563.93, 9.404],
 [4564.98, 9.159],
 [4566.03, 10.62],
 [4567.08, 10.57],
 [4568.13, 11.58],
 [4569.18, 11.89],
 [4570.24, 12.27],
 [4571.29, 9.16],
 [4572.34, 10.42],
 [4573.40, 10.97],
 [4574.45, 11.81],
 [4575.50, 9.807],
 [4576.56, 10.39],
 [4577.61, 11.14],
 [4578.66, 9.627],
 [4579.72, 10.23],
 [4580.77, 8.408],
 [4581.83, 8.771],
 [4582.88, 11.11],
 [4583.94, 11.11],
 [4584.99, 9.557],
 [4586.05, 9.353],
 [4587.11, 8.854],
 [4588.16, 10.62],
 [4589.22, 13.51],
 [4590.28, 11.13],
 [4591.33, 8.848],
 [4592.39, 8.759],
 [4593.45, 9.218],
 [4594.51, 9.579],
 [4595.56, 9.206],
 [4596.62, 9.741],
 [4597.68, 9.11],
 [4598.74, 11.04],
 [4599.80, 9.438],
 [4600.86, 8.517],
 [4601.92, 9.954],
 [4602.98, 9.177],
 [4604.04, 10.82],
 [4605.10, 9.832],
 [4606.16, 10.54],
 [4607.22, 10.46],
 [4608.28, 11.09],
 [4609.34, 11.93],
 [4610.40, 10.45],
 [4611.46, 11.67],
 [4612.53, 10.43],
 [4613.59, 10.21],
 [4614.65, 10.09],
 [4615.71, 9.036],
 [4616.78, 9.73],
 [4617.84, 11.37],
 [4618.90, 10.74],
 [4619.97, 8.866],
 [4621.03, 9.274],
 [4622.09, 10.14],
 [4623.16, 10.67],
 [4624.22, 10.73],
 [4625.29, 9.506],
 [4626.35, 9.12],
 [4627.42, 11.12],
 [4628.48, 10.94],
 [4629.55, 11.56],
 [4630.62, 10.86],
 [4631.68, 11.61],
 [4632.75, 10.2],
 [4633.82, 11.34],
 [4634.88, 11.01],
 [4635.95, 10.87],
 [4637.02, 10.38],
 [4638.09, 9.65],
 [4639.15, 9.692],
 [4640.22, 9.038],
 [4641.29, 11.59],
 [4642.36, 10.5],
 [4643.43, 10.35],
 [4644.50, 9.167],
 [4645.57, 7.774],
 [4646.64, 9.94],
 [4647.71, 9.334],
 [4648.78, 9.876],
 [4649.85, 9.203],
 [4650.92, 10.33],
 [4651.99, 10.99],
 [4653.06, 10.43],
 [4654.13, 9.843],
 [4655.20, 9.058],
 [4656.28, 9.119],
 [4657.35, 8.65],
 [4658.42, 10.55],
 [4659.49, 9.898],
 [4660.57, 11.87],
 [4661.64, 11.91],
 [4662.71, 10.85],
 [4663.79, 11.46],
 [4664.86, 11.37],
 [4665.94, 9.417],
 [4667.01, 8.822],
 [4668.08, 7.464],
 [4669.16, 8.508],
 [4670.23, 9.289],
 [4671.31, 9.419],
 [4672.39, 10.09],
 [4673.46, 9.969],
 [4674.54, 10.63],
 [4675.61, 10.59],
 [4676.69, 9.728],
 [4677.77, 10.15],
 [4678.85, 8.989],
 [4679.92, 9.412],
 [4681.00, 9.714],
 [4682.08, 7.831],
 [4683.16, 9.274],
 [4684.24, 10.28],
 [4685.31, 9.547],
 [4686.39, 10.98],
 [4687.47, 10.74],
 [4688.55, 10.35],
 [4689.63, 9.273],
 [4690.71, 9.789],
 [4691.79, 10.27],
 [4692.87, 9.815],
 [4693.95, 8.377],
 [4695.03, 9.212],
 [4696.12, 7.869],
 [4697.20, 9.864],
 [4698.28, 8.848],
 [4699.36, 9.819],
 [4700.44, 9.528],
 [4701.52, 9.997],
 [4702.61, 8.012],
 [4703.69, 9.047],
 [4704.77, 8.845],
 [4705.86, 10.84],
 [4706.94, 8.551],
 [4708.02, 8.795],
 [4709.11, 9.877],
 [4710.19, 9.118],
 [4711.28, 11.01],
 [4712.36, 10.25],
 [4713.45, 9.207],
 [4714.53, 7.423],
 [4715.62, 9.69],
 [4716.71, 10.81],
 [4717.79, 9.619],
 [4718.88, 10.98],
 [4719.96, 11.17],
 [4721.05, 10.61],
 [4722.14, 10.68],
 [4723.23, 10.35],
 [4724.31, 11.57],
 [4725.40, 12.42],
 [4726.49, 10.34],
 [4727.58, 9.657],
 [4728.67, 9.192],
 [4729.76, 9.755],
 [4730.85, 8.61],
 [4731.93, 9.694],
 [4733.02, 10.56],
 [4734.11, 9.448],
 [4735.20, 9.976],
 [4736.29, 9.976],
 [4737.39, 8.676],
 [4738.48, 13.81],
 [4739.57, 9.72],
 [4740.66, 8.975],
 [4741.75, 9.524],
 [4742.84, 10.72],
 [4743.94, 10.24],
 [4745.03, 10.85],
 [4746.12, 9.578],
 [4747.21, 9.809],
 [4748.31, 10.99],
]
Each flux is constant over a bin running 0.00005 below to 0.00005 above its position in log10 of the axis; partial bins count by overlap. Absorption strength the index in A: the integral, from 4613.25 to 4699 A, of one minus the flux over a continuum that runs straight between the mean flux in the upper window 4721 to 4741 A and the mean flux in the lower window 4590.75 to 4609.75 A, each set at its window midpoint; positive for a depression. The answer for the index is 0.4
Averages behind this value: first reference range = 9.84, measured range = 9.95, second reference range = 10.2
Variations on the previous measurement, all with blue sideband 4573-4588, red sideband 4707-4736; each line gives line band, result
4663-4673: 0.5 A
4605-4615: -0.6 A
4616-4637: -0.9 A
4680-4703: 1.2 A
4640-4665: -0.2 A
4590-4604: 0.8 A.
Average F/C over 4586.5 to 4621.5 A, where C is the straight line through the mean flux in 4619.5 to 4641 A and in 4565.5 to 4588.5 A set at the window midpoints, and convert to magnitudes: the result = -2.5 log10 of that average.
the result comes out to 0.03 mag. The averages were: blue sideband 10.4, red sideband 10.3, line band 10.1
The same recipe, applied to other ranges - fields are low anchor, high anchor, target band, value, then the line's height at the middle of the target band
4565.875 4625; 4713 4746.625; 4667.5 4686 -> 0.08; 10.2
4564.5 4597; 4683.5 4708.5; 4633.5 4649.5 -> -0.02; 9.86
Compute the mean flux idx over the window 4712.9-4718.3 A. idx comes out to 9.35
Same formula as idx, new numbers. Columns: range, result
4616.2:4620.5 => 10.2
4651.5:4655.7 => 10.1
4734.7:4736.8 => 9.98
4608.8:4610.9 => 11.2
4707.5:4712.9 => 9.81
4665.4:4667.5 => 9.13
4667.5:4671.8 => 8.66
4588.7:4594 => 10.3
